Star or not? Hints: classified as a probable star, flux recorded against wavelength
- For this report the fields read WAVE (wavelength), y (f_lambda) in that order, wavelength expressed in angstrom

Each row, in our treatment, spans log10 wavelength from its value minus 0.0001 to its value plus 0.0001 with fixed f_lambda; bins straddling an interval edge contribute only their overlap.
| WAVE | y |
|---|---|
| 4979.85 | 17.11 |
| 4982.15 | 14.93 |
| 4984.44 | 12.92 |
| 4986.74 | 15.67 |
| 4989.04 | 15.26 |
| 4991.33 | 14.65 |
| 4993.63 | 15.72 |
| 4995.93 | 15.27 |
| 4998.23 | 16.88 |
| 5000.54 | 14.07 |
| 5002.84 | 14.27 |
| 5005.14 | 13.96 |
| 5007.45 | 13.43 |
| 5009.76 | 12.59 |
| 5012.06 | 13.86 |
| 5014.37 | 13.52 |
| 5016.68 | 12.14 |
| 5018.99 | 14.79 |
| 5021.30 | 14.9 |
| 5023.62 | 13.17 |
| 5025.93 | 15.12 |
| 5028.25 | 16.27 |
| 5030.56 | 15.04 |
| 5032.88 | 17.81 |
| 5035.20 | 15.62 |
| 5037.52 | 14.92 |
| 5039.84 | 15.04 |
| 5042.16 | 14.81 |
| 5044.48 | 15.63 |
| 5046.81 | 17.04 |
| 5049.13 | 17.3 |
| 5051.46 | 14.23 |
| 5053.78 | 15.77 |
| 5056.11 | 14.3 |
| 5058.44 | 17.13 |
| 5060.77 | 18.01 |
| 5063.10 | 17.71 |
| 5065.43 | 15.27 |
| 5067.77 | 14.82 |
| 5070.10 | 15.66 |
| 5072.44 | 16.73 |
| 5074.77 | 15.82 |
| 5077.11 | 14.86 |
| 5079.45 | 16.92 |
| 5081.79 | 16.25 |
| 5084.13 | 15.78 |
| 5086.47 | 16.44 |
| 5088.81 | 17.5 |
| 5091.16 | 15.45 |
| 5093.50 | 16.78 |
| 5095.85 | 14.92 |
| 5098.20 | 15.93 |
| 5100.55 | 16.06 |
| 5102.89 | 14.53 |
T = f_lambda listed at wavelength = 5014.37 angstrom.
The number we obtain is 13.52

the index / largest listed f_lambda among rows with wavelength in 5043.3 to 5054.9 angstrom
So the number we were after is 17.3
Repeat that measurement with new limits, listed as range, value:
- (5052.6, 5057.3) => 15.77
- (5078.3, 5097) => 17.5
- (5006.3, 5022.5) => 14.9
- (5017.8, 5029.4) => 16.27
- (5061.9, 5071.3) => 17.71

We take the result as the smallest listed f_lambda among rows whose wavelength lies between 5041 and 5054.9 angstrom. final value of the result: 14.23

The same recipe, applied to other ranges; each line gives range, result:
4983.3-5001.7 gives 12.92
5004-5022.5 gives 12.14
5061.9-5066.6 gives 15.27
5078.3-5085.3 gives 15.78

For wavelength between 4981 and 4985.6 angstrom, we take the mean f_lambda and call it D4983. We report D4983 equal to 13.9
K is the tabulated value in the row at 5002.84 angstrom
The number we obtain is 14.27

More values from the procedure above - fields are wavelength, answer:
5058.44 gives 17.13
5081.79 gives 16.25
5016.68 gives 12.14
